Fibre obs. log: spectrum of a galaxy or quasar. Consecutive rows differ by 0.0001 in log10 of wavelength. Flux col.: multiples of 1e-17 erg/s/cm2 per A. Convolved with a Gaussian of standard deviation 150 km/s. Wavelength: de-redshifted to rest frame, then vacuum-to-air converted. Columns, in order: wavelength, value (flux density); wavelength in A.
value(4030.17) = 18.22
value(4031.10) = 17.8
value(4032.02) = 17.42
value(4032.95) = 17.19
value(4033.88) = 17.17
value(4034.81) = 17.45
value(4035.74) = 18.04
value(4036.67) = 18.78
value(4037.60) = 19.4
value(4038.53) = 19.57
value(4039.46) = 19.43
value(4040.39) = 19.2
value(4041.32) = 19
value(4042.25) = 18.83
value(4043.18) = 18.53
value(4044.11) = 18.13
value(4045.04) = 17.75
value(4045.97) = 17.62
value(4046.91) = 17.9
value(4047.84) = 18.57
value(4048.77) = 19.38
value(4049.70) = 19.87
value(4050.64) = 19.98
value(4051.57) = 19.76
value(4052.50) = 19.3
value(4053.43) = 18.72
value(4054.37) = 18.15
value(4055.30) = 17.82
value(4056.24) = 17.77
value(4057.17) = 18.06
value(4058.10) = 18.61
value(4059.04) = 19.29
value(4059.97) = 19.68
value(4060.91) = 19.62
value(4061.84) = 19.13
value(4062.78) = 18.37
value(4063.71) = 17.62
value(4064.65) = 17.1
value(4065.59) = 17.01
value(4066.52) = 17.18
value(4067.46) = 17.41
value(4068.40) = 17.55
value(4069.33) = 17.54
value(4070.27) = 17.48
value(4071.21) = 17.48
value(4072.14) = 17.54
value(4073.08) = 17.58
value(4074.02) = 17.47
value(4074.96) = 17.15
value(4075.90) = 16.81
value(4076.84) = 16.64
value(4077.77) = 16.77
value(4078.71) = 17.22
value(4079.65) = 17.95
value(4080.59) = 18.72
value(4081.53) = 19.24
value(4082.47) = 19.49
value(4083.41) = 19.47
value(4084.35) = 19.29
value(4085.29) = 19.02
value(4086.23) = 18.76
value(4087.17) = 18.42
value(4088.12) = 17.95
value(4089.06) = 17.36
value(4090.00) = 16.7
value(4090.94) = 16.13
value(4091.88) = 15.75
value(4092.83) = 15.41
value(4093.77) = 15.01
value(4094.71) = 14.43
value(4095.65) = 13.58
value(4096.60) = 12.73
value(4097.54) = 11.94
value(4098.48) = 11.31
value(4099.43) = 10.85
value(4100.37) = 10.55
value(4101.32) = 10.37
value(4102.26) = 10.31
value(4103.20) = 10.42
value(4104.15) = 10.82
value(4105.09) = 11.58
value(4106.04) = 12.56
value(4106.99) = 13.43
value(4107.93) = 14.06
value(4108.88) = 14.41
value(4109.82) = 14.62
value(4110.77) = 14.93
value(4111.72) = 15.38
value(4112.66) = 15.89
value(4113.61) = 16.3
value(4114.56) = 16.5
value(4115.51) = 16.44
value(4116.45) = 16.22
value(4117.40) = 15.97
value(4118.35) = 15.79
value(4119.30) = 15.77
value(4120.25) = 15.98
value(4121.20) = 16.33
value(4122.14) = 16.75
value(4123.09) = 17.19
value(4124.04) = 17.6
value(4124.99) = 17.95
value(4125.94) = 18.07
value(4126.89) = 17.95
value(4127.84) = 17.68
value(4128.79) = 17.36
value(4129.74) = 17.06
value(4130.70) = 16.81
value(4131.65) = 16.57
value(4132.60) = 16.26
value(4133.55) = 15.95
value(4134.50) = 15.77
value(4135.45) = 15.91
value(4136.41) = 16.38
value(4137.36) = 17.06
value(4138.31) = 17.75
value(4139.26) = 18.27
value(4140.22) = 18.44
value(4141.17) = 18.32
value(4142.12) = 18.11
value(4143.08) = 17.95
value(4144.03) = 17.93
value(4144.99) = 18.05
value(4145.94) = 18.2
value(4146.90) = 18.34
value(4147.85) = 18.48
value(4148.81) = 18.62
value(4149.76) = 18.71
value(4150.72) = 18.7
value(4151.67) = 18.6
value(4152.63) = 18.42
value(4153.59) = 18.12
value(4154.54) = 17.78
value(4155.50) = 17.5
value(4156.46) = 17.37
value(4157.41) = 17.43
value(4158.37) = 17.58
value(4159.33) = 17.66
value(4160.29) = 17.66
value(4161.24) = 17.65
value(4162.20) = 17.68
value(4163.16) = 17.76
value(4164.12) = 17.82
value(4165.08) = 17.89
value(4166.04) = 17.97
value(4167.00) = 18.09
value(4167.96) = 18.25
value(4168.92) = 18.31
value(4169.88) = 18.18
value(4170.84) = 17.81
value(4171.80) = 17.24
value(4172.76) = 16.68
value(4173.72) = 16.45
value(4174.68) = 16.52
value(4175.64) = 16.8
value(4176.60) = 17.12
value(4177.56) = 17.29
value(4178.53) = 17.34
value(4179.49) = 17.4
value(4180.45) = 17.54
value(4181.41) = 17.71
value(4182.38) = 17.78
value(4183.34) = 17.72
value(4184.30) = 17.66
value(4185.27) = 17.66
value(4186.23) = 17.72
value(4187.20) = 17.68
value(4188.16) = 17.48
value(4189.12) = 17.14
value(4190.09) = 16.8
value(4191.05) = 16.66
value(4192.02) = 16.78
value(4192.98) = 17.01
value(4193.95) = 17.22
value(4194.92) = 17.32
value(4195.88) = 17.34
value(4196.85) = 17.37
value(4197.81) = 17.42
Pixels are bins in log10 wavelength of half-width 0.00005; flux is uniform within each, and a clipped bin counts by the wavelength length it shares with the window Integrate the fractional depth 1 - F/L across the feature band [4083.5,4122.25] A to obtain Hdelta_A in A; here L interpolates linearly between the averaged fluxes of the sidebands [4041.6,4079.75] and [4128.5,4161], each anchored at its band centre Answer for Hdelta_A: 6.6 A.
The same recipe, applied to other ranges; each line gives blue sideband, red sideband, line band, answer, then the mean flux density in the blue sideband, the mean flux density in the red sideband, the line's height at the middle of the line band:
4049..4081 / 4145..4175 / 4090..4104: 4.0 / 18.1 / 17.9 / 18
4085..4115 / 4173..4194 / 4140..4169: -3.3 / 14.3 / 17.2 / 16.2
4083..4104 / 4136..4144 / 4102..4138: 2.0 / 14.7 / 17.8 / 16.5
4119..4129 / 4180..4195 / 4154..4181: -0.4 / 17.2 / 17.4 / 17.3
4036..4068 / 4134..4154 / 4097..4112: 4.9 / 18.6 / 17.9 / 18.2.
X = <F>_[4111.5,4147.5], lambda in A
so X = 17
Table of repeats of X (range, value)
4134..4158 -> 17.8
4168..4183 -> 17.4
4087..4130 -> 15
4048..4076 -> 18.2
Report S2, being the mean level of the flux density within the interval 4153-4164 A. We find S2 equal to 17.7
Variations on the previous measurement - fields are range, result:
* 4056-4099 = 17.2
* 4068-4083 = 17.7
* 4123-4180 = 17.6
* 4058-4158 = 16.6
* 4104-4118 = 14.7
